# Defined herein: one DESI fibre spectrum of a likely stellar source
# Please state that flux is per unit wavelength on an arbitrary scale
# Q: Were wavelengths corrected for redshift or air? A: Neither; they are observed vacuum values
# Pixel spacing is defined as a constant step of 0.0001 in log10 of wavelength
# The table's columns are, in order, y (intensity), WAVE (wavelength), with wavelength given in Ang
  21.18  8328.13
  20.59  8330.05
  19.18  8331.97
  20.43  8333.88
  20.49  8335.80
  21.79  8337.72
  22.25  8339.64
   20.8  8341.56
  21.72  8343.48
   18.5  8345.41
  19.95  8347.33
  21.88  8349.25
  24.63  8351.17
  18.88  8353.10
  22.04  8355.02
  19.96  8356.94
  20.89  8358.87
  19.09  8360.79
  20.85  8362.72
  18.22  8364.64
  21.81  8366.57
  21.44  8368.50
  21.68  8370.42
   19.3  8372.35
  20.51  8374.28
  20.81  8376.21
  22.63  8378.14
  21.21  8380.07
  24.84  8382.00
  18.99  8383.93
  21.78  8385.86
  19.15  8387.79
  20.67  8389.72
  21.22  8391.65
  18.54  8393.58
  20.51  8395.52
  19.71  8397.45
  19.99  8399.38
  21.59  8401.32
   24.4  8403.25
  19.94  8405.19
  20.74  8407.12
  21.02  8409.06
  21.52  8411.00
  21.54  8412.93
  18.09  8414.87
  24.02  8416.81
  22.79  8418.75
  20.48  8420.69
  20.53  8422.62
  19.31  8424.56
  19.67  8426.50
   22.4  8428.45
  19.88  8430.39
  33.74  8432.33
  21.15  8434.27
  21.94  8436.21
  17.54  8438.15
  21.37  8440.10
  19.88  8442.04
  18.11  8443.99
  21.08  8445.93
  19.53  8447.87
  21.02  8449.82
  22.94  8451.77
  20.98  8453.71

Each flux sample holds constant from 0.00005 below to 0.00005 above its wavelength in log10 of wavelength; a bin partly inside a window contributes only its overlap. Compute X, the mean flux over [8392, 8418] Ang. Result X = 20.9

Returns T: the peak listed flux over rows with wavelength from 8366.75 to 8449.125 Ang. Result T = 33.74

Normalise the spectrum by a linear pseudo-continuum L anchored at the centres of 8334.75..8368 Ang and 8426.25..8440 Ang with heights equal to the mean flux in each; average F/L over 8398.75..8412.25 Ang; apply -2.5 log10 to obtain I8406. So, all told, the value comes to 0.03 mag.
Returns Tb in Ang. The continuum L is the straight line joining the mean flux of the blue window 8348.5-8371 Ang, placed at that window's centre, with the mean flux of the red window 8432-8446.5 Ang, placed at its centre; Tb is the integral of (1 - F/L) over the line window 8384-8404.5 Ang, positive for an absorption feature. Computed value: 0.4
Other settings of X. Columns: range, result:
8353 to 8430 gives 20.8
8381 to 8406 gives 20.9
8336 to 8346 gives 21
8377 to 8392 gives 21.3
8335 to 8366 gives 20.8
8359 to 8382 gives 20.9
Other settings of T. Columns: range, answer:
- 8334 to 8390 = 24.84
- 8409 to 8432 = 24.02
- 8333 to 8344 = 22.25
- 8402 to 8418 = 24.4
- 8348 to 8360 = 24.63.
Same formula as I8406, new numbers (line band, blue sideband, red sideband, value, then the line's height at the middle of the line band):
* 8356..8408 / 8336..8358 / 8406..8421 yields 0.023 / 21.2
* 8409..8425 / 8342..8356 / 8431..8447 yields 0.027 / 21.6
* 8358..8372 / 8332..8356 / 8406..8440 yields 0.034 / 21.2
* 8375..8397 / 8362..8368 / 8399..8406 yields 0.008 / 21.1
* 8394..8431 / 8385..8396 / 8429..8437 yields 0.067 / 22.3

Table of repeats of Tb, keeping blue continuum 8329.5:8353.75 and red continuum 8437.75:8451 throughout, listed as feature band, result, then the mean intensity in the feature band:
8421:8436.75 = -1.73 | 22.3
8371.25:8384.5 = -0.46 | 21.2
